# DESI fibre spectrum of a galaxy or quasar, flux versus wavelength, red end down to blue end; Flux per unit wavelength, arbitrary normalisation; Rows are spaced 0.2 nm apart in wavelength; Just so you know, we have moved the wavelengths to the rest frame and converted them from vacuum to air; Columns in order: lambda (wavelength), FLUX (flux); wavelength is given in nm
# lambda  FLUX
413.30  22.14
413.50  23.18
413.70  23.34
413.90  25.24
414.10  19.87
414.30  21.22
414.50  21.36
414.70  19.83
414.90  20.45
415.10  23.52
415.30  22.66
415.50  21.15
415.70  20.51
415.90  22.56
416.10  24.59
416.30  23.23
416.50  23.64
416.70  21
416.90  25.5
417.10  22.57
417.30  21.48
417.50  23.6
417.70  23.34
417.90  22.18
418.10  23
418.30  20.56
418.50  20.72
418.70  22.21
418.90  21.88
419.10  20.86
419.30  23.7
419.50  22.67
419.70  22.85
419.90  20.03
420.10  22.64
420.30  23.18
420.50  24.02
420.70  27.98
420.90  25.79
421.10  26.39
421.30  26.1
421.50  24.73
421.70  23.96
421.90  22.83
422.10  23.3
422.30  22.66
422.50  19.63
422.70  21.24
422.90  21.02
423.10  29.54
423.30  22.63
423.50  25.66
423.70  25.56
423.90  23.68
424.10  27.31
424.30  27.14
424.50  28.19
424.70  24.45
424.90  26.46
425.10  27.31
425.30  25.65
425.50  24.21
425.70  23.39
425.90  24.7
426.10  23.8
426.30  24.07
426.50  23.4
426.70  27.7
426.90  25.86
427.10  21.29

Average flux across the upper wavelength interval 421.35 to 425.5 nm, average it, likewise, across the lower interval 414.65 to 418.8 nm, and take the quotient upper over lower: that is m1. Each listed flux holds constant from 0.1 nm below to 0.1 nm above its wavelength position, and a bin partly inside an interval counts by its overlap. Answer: 1.10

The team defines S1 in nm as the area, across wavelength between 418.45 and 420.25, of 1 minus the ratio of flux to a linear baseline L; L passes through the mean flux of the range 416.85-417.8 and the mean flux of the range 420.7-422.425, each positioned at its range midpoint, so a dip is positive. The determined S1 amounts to 0.14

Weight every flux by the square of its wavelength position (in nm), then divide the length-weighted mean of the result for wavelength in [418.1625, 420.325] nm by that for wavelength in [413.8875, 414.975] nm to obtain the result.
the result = 1.07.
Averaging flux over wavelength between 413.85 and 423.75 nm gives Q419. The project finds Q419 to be 22.9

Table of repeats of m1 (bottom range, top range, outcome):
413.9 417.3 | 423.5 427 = 1.15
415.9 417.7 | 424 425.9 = 1.12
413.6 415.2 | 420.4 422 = 1.15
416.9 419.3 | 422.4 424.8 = 1.11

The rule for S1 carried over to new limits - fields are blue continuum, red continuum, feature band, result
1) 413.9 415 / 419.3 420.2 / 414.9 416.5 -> -0.09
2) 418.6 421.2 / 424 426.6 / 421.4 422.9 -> 0.11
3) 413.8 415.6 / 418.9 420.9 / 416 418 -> -0.07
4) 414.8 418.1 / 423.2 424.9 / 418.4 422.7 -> 0.19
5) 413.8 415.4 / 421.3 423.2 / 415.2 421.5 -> -0.13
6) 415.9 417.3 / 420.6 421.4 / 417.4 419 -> 0.15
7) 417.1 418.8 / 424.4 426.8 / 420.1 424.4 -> -0.10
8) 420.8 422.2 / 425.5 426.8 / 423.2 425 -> -0.08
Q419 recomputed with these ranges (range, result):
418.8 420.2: 22.1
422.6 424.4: 24.9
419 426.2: 24.3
